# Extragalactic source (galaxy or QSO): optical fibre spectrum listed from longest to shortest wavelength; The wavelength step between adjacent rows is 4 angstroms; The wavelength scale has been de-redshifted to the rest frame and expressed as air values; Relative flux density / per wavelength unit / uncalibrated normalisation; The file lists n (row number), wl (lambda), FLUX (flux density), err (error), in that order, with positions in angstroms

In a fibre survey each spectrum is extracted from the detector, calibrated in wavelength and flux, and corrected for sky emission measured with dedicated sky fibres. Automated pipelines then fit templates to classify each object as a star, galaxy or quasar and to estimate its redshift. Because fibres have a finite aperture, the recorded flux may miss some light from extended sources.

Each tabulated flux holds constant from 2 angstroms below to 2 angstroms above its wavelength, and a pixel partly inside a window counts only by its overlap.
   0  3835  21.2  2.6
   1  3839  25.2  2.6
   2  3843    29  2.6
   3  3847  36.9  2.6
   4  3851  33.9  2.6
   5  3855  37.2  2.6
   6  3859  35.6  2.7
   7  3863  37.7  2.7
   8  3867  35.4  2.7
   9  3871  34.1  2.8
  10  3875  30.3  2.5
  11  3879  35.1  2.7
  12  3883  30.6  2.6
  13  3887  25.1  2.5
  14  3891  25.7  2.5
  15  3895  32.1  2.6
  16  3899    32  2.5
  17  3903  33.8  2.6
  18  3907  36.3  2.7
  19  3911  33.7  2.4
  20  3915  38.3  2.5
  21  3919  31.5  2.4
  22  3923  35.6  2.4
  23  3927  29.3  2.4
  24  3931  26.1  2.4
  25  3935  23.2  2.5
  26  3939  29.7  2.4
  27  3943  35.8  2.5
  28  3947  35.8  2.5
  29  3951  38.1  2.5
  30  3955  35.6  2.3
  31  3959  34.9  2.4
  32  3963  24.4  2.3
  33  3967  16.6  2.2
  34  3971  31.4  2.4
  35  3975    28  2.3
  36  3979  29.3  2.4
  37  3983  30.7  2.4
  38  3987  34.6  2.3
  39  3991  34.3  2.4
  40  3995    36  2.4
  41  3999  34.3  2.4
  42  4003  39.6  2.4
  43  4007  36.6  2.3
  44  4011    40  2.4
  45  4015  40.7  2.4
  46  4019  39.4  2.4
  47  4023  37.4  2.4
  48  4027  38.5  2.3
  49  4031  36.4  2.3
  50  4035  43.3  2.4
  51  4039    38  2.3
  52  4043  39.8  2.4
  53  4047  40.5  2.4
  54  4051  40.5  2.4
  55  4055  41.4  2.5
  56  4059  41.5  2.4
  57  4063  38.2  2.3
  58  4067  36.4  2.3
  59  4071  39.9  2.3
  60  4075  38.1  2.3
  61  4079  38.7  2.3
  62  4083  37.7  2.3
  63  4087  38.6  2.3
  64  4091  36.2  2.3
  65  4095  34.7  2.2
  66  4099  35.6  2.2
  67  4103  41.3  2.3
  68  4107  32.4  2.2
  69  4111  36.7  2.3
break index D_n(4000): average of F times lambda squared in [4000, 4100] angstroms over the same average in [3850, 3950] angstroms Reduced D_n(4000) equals 1.28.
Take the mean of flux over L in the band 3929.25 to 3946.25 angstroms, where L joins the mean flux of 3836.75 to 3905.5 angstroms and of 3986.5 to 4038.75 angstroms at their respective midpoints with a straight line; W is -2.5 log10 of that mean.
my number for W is 0.19 mag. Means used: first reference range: 32.3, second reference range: 37.9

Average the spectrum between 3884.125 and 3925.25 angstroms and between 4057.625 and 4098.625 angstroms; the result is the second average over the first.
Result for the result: 1.17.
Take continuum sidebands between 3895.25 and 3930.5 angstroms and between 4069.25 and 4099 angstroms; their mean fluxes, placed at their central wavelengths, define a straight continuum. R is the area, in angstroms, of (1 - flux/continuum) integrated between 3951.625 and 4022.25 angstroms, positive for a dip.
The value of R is 3.5 angstroms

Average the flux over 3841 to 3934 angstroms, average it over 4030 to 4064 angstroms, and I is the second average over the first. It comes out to 1.2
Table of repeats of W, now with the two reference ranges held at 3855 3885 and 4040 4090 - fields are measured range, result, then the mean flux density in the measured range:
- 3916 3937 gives 0.20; 29.6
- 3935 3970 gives 0.18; 30.9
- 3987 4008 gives 0.04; 36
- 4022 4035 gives 0.00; 38.3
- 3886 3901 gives 0.20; 29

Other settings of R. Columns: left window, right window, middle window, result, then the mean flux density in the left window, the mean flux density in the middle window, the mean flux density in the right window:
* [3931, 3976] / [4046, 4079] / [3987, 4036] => -3.7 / 30.2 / 37.8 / 39.5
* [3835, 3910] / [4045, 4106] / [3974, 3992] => 2.2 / 32.3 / 31.4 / 38.5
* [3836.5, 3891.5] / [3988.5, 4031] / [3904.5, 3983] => 8.7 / 32.4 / 31.2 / 37.6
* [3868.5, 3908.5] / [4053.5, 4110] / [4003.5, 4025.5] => -2.0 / 31.5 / 38.9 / 37.9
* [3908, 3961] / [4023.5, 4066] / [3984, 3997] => 0.6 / 33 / 34.6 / 39.6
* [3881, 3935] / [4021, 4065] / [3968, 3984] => 2.9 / 31.2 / 29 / 39.6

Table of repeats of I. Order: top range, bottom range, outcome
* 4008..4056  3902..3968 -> 1.24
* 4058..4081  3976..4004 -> 1.15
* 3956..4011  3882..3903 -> 1.08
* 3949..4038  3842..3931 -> 1.05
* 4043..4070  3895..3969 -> 1.25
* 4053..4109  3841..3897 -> 1.16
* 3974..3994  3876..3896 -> 1.07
